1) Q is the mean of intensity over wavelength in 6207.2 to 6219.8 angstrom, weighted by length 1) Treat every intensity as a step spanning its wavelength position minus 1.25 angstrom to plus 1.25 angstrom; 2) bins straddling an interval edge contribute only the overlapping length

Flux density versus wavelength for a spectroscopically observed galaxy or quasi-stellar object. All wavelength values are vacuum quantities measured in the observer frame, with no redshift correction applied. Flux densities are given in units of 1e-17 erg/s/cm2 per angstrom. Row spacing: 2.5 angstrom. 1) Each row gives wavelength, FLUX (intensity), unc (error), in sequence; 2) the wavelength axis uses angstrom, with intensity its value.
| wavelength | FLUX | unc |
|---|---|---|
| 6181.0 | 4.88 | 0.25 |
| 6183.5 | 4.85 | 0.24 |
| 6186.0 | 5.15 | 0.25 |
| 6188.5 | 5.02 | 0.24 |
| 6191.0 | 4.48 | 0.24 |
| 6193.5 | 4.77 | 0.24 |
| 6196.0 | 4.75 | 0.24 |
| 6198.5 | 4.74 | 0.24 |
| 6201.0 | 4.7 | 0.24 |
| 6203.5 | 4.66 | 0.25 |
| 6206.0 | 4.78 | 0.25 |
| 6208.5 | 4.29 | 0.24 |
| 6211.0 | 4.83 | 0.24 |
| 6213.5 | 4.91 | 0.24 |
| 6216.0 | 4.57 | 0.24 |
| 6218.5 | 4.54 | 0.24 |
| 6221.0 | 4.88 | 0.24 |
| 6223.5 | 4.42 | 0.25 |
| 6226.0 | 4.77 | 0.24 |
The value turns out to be 4.63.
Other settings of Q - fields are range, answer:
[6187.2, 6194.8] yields 4.76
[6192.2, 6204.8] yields 4.72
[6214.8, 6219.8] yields 4.56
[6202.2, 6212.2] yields 4.64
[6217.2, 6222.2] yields 4.71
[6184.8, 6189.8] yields 5.08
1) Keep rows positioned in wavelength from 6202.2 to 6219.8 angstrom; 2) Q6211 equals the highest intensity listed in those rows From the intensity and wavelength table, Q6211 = 4.91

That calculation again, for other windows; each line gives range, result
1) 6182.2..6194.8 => 5.15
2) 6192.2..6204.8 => 4.77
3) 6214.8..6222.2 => 4.88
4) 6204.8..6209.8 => 4.78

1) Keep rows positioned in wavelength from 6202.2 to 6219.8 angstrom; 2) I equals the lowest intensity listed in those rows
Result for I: 4.29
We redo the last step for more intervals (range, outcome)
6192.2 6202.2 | 4.7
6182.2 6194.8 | 4.48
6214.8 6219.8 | 4.54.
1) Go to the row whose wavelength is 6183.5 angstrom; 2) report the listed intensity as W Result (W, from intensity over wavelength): 4.85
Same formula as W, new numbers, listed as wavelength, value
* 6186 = 5.15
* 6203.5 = 4.66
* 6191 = 4.48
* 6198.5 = 4.74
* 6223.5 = 4.42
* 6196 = 4.75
